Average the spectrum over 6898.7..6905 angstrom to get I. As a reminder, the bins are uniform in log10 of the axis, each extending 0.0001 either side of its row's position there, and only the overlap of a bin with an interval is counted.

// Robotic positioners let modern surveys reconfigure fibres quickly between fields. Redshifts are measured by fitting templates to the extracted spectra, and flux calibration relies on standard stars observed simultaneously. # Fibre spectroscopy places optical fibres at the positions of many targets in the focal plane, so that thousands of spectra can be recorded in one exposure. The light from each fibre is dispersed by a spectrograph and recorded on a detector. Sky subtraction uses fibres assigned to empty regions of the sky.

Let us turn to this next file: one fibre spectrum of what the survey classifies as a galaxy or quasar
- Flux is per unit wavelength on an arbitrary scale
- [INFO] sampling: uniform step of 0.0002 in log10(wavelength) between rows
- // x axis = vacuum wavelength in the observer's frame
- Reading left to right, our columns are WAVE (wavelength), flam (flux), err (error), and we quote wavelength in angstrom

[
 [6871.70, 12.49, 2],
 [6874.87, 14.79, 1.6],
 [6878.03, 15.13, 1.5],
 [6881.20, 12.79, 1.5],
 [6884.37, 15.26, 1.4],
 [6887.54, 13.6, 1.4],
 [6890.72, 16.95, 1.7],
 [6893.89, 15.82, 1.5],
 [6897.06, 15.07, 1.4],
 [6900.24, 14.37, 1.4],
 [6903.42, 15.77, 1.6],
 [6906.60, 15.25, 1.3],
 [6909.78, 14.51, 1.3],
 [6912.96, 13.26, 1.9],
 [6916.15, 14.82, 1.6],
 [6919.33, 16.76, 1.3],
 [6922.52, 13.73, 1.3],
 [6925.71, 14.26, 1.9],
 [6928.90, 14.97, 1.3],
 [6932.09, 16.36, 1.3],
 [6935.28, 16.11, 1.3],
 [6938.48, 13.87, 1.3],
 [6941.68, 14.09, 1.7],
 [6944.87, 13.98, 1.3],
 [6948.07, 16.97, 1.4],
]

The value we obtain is 15.1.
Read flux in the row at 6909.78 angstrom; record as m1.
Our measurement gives 14.51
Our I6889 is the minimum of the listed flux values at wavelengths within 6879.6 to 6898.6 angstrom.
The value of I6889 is 12.79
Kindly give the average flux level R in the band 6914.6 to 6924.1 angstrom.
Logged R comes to 15.1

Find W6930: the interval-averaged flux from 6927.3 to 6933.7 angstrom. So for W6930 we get 15.7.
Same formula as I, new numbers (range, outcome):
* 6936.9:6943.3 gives 14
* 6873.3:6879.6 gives 15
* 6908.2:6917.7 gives 14.2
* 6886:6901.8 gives 15.2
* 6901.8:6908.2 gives 15.5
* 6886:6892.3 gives 15.3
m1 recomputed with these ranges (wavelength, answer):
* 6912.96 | 13.26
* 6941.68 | 14.09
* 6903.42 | 15.77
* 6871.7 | 12.49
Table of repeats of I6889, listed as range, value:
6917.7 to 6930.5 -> 13.73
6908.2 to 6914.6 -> 13.26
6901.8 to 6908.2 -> 15.25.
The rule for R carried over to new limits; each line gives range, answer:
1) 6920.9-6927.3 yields 14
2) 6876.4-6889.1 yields 14.2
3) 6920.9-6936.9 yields 15.1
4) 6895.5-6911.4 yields 15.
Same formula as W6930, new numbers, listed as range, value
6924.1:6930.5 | 14.6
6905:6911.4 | 14.9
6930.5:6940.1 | 15.4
